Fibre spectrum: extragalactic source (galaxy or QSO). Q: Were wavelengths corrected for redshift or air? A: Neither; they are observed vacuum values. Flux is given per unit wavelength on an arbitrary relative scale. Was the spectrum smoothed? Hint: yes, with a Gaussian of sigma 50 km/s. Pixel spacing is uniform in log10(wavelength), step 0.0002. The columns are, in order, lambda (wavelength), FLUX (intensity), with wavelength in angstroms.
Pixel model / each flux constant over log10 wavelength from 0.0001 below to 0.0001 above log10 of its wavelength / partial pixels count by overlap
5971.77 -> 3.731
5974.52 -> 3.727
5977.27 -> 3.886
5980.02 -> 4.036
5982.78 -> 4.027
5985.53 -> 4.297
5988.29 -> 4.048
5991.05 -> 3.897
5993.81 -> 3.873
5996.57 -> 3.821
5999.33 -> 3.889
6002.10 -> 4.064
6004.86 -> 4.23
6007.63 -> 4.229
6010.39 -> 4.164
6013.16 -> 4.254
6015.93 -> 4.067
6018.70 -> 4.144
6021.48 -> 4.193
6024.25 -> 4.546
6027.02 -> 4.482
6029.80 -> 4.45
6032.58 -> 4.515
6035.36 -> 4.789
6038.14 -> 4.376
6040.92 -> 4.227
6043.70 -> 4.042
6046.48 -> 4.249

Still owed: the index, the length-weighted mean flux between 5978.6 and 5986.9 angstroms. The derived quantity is 4.12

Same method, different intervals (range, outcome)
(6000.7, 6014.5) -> 4.19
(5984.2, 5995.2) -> 4.03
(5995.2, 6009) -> 4.05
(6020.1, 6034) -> 4.44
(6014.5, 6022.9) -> 4.14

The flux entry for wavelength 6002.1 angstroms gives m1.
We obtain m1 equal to 4.064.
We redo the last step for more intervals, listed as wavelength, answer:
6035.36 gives 4.789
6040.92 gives 4.227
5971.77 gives 3.731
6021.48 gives 4.193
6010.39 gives 4.164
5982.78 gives 4.027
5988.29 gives 4.048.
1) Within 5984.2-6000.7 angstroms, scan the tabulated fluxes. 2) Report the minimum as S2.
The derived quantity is 3.821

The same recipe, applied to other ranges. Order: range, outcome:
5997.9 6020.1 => 3.889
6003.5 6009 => 4.229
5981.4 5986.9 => 4.027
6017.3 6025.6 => 4.144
